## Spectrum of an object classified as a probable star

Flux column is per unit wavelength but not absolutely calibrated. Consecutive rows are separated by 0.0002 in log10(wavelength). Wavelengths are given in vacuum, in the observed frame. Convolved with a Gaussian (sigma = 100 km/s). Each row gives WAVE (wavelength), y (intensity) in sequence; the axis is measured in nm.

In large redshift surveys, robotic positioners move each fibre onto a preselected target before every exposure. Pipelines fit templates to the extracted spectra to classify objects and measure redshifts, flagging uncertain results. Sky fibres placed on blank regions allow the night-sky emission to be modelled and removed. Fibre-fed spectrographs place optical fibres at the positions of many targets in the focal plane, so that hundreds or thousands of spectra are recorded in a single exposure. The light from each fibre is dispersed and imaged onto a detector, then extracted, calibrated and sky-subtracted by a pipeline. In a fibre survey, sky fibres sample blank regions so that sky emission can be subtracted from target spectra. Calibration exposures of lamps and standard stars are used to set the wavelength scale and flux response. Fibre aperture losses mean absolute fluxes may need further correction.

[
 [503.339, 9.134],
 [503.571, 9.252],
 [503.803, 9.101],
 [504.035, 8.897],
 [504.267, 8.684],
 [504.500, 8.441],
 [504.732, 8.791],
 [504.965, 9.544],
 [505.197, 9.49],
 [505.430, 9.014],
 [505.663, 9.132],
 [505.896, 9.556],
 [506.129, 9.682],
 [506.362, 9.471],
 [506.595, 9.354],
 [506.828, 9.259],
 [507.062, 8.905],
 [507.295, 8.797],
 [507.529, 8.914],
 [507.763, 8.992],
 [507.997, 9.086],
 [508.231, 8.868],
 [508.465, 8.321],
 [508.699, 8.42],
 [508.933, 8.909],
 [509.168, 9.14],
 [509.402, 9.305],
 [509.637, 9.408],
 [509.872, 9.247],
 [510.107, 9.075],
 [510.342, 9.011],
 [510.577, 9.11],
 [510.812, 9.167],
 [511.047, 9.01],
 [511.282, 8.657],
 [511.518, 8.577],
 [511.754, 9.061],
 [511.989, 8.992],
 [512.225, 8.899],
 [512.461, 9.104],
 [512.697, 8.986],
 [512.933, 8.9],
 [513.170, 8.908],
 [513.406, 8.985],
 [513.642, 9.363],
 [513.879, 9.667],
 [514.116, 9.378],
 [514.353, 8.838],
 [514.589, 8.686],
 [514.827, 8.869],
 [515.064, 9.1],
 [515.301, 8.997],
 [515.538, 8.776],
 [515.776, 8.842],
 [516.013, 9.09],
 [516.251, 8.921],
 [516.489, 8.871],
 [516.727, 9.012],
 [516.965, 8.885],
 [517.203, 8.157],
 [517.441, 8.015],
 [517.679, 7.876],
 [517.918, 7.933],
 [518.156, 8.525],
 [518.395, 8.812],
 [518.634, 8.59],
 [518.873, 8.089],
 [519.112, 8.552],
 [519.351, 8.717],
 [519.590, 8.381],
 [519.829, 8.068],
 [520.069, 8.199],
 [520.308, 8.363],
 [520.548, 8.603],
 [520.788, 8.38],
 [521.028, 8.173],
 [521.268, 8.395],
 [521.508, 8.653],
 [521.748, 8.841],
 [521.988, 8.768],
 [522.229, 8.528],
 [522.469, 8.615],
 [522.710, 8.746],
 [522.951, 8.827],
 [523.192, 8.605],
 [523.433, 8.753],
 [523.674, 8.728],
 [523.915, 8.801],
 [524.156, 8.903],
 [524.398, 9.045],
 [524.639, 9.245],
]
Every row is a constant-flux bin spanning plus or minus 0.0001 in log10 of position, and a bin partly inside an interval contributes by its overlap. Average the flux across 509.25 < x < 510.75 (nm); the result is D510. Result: 9.19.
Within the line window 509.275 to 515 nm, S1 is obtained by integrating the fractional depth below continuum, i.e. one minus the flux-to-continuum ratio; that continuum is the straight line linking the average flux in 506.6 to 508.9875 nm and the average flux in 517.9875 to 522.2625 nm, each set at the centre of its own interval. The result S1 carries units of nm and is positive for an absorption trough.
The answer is -0.21 nm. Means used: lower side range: 8.87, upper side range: 8.47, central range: 9.05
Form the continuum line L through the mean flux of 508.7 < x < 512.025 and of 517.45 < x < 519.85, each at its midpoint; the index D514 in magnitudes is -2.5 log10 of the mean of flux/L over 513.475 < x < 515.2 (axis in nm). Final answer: -0.05 mag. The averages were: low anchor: 9.03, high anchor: 8.35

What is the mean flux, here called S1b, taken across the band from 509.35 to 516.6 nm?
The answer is 9.02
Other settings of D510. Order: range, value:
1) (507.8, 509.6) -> 8.89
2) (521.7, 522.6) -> 8.68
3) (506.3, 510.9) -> 9.03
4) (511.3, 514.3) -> 9.05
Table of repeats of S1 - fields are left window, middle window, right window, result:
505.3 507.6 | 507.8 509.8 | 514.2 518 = 0.032 nm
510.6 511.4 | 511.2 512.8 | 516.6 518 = -0.006 nm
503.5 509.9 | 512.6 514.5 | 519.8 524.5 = -0.056 nm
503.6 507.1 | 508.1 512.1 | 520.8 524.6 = 0.034 nm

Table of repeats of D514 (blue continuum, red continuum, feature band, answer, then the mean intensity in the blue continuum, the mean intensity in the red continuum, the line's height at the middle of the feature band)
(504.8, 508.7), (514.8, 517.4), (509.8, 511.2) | -0.010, 9.12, 8.84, 9.01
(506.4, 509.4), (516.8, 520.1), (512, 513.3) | -0.034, 8.94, 8.36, 8.68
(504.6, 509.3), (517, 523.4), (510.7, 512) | -0.004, 9.08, 8.45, 8.87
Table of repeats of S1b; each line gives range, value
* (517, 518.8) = 8.3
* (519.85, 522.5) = 8.48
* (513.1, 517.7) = 8.88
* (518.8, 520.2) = 8.35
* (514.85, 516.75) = 8.94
